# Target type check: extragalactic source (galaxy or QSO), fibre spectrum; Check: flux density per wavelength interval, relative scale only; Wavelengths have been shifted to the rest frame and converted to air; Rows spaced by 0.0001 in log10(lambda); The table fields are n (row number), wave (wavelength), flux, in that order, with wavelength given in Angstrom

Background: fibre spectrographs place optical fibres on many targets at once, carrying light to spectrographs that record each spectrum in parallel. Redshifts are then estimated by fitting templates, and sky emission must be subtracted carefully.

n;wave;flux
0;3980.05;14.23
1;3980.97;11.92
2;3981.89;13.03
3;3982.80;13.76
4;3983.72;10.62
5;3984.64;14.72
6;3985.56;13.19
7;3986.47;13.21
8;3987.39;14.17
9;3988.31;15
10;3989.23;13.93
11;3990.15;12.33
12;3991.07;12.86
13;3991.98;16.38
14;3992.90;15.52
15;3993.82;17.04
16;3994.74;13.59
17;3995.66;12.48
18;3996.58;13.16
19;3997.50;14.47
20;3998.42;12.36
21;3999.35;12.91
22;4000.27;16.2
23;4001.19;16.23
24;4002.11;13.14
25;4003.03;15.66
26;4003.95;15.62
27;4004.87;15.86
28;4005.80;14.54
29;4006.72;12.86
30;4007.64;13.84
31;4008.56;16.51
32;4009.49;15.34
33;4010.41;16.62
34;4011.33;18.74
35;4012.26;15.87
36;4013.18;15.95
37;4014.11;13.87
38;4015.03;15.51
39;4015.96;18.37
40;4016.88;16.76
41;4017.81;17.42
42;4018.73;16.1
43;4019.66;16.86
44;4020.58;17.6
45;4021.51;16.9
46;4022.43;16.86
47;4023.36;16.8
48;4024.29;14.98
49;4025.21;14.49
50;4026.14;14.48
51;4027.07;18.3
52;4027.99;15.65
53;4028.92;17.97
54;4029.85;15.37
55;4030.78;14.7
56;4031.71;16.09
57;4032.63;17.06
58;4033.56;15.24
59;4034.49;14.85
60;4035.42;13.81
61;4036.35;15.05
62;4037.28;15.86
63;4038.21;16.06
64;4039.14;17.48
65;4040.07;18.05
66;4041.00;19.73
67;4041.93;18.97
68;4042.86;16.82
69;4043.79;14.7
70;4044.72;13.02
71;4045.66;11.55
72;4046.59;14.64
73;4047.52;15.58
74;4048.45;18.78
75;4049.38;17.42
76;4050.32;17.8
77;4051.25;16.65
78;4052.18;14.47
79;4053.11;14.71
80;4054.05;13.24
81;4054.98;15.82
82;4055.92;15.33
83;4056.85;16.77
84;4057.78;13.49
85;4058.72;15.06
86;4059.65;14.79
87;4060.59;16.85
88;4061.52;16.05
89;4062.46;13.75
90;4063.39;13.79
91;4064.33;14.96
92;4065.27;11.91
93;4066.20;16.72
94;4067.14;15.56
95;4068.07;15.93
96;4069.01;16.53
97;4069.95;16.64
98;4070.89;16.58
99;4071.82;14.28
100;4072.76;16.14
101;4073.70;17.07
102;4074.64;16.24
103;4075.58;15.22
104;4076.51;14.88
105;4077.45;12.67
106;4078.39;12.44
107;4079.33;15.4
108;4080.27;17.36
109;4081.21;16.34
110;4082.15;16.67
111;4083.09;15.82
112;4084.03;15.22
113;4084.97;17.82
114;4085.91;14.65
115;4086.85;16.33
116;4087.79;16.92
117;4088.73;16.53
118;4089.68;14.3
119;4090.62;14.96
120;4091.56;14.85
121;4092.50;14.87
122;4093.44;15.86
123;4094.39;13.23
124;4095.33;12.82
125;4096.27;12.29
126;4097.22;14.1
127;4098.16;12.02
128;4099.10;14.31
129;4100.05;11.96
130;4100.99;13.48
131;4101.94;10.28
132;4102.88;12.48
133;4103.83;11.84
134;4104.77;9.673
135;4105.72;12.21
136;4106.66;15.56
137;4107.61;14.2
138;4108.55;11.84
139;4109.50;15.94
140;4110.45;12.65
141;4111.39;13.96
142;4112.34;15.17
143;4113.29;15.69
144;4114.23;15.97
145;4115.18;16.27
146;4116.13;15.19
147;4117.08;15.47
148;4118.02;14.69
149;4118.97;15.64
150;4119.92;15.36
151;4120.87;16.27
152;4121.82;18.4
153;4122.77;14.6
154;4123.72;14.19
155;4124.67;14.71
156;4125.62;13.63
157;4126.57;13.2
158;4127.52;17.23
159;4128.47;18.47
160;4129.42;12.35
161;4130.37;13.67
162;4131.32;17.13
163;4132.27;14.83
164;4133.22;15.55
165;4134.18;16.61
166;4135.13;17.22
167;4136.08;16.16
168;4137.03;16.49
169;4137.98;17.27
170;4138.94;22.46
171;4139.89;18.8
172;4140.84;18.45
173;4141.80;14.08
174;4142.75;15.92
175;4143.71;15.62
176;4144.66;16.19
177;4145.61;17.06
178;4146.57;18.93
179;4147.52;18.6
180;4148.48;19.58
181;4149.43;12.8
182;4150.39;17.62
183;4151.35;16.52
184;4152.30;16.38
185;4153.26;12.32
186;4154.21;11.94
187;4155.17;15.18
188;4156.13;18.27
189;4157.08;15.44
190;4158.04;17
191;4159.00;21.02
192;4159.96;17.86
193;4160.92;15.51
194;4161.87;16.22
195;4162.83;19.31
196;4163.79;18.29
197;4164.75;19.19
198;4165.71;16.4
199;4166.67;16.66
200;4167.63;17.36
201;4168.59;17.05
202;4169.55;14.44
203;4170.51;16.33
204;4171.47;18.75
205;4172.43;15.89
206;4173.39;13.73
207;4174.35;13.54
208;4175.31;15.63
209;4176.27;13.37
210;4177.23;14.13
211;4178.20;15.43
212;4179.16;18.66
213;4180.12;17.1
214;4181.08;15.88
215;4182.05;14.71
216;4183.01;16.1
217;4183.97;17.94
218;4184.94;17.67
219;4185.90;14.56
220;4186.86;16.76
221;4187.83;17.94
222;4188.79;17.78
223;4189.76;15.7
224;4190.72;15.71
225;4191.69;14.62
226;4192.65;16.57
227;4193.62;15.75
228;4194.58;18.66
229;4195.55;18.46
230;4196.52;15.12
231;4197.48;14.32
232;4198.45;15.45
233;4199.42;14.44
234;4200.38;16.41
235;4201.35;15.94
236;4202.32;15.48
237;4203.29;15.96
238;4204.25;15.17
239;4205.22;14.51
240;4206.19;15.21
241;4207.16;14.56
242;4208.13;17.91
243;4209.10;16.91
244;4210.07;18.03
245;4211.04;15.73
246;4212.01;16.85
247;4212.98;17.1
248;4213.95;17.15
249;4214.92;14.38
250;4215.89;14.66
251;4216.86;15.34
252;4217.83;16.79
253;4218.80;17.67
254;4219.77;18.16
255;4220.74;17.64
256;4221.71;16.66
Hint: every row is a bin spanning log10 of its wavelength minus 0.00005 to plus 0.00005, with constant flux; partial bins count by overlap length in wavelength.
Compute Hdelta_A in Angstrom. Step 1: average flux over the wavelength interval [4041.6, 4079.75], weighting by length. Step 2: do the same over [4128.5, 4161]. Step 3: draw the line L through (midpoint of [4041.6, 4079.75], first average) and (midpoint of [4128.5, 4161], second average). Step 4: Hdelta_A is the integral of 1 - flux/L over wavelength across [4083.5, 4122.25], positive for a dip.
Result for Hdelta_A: 3.7 Angstrom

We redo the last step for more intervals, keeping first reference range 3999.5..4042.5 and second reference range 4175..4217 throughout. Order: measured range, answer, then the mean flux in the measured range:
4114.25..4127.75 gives 0.6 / 15.3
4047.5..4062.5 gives 0.3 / 15.7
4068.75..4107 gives 3.5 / 14.6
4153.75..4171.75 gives -1.0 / 16.9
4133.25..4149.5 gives -1.2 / 17.3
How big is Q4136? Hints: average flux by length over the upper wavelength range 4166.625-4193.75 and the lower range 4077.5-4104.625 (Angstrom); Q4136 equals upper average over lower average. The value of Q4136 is 1.12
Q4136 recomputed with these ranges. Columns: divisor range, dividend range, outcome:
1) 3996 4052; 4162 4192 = 1.03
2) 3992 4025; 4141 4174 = 1.07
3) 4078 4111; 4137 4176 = 1.18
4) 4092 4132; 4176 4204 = 1.13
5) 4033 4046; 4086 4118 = 0.89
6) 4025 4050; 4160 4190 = 1.03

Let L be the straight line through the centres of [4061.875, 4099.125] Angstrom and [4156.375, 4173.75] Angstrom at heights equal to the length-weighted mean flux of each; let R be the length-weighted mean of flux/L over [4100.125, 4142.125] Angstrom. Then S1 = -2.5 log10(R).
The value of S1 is 0.07 mag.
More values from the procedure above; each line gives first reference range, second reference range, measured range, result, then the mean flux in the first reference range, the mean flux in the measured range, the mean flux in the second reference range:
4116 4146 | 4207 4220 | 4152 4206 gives 0.010 mag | 16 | 16.2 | 16.5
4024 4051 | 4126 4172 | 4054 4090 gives 0.052 mag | 16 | 15.5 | 16.7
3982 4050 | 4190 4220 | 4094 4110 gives 0.219 mag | 15.4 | 12.8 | 16.1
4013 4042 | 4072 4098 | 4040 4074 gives 0.006 mag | 16.3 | 15.6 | 15.2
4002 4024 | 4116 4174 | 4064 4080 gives 0.062 mag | 16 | 15.3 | 16.4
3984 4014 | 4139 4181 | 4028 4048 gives -0.050 mag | 14.7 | 15.8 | 16.5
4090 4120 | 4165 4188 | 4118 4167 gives -0.095 mag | 13.9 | 16.4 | 16.1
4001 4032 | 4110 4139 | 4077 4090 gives 0.008 mag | 15.9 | 15.6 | 15.6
